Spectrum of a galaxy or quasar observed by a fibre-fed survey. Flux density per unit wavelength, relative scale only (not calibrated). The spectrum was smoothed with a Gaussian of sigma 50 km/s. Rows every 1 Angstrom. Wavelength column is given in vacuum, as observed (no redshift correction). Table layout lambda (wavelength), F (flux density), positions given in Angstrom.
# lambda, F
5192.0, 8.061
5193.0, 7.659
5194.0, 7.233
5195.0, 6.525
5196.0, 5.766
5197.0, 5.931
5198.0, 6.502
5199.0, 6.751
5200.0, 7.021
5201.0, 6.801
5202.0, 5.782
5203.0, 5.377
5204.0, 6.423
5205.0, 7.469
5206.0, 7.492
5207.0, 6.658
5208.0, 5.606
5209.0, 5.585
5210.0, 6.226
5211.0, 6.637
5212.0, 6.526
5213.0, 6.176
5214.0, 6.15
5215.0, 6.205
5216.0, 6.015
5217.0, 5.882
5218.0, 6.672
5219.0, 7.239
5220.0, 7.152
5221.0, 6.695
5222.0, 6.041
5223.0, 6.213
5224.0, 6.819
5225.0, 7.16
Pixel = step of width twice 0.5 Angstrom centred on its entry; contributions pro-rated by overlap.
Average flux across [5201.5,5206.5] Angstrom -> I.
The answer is 6.51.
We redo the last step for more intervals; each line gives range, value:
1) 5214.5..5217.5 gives 6.03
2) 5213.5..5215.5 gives 6.18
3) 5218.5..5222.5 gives 6.78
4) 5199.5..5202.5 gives 6.53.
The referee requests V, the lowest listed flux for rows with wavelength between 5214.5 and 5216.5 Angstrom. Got 6.015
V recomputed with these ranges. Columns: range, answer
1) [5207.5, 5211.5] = 5.585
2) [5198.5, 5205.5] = 5.377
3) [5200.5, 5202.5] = 5.782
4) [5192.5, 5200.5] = 5.766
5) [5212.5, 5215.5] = 6.15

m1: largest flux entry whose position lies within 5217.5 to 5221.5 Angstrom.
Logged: 7.239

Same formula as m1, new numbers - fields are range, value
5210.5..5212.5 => 6.637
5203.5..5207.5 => 7.492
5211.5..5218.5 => 6.672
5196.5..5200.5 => 7.021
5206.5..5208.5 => 6.658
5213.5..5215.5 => 6.205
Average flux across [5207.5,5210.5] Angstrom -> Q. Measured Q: 5.81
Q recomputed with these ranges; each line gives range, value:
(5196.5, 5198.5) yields 6.22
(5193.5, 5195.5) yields 6.88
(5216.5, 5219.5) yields 6.6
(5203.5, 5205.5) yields 6.95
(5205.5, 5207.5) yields 7.08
